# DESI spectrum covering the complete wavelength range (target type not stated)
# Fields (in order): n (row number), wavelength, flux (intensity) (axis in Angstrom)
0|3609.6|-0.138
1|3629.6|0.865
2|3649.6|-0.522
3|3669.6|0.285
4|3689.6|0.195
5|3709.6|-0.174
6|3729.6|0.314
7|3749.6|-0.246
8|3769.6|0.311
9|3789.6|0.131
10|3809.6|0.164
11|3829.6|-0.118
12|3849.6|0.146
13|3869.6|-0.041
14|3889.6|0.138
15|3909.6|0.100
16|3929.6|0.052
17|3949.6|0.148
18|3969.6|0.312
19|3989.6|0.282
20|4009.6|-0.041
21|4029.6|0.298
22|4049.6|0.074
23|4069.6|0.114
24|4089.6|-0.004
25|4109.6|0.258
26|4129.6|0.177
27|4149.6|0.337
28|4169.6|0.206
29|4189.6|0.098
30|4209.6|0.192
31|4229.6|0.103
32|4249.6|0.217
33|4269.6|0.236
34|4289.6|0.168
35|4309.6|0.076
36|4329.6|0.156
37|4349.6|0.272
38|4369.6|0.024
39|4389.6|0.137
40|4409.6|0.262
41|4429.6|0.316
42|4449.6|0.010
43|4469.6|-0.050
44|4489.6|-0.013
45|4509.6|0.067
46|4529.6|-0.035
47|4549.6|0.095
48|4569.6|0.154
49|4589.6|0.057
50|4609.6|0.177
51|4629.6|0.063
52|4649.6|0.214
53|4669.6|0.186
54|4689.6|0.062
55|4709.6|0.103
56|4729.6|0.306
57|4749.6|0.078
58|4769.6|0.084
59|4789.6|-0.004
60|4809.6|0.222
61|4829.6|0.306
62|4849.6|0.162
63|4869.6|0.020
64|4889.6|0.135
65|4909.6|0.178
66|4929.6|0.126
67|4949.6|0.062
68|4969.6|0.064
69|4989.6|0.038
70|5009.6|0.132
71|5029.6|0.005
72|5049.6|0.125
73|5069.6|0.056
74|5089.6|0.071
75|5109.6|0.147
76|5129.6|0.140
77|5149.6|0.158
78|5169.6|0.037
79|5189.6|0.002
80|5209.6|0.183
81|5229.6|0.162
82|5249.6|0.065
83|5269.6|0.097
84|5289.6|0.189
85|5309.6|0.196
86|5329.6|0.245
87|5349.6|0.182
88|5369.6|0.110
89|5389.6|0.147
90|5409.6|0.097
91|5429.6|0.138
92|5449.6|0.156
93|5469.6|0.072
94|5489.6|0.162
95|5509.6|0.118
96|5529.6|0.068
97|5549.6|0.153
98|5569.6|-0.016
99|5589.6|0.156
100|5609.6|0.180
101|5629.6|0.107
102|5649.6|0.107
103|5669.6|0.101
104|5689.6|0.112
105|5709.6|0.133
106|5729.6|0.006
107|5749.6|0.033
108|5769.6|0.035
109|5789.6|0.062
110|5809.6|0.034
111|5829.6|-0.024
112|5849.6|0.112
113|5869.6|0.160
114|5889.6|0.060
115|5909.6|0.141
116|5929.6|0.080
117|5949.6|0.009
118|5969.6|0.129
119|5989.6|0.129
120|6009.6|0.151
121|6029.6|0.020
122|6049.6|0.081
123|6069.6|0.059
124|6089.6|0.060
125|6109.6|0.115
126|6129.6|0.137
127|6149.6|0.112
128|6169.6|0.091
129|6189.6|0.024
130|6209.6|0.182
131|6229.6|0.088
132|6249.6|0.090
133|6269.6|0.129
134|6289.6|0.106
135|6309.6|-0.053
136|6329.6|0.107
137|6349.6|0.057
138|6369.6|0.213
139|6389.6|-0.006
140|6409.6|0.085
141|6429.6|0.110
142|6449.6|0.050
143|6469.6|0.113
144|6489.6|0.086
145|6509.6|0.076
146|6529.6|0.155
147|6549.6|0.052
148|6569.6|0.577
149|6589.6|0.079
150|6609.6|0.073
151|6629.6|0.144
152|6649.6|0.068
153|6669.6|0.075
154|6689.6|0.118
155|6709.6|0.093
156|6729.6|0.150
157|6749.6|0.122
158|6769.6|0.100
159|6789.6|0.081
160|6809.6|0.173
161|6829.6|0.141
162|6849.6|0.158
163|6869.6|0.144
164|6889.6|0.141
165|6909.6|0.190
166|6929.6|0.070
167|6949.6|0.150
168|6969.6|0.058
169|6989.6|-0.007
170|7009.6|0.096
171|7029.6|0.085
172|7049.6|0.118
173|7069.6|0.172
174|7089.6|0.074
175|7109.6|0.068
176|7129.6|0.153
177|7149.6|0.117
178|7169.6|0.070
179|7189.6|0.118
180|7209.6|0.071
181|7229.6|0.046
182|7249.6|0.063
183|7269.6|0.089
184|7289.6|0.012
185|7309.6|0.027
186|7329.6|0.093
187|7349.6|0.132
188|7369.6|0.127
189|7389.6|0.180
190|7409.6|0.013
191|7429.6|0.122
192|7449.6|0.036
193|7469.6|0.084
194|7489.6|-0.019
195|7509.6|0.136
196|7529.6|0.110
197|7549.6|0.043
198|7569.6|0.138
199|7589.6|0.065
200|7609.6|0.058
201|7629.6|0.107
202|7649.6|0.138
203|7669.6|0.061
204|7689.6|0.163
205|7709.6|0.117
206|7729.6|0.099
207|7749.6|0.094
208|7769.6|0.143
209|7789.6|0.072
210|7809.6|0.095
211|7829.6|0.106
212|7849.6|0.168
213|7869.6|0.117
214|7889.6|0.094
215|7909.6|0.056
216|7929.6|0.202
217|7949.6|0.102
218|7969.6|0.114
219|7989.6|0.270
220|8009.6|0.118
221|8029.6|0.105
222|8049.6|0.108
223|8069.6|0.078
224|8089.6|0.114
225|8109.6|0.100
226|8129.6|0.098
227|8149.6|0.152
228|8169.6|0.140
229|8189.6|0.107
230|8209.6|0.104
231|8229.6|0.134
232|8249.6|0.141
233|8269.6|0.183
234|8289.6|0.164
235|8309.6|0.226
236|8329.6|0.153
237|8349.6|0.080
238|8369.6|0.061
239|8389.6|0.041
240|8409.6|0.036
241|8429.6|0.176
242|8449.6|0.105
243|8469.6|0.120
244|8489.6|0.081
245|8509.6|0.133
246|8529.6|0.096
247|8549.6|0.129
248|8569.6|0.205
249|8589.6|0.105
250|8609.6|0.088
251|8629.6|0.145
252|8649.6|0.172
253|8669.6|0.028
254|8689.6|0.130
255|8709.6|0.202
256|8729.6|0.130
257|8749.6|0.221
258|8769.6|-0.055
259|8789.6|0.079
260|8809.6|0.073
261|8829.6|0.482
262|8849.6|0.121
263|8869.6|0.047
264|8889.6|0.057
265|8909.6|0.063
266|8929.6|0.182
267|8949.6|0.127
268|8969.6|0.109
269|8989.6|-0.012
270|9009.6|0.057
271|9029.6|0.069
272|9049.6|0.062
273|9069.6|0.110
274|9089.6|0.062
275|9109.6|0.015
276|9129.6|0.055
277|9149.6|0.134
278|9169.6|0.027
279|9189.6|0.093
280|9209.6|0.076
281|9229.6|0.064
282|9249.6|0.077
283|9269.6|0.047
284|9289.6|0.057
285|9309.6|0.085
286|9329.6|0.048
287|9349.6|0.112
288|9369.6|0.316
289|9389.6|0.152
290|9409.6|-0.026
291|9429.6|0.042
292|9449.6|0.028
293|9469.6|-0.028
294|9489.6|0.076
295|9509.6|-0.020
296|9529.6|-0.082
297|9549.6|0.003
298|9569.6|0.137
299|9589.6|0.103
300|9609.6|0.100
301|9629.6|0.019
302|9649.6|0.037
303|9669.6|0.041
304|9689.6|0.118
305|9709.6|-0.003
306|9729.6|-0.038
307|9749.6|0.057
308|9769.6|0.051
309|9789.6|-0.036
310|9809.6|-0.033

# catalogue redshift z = 0.763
